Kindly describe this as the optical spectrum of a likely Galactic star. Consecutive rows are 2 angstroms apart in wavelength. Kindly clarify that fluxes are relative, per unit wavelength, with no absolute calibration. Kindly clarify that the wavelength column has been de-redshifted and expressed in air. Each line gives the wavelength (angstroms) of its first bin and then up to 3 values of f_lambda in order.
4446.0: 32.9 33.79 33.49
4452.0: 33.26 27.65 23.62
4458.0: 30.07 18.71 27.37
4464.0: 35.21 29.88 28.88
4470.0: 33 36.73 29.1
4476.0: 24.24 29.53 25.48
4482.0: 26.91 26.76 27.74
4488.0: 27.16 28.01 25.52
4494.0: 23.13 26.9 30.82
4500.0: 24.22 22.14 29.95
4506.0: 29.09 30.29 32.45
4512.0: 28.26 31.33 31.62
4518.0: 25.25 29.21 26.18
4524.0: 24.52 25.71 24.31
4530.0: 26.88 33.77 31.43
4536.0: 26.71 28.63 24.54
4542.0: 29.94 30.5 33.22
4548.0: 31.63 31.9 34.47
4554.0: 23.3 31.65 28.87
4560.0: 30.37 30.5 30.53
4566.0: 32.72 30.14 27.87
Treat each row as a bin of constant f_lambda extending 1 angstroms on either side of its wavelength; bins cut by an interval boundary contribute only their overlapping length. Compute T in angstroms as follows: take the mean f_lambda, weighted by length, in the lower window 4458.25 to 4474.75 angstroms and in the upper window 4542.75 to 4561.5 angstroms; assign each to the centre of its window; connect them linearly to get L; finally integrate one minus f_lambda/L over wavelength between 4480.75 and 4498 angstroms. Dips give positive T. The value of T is 1.9 angstroms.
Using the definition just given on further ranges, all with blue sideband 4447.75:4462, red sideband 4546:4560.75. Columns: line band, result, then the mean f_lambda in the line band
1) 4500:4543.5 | 2.4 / 28.1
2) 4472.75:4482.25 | 0.5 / 27.3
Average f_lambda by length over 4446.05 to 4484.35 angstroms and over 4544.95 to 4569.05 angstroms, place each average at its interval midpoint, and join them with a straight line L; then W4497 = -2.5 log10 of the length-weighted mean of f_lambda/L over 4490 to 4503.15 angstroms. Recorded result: 0.160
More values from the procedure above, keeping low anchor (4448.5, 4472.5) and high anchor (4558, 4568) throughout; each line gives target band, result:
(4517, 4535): 0.11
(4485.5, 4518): 0.08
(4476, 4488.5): 0.11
